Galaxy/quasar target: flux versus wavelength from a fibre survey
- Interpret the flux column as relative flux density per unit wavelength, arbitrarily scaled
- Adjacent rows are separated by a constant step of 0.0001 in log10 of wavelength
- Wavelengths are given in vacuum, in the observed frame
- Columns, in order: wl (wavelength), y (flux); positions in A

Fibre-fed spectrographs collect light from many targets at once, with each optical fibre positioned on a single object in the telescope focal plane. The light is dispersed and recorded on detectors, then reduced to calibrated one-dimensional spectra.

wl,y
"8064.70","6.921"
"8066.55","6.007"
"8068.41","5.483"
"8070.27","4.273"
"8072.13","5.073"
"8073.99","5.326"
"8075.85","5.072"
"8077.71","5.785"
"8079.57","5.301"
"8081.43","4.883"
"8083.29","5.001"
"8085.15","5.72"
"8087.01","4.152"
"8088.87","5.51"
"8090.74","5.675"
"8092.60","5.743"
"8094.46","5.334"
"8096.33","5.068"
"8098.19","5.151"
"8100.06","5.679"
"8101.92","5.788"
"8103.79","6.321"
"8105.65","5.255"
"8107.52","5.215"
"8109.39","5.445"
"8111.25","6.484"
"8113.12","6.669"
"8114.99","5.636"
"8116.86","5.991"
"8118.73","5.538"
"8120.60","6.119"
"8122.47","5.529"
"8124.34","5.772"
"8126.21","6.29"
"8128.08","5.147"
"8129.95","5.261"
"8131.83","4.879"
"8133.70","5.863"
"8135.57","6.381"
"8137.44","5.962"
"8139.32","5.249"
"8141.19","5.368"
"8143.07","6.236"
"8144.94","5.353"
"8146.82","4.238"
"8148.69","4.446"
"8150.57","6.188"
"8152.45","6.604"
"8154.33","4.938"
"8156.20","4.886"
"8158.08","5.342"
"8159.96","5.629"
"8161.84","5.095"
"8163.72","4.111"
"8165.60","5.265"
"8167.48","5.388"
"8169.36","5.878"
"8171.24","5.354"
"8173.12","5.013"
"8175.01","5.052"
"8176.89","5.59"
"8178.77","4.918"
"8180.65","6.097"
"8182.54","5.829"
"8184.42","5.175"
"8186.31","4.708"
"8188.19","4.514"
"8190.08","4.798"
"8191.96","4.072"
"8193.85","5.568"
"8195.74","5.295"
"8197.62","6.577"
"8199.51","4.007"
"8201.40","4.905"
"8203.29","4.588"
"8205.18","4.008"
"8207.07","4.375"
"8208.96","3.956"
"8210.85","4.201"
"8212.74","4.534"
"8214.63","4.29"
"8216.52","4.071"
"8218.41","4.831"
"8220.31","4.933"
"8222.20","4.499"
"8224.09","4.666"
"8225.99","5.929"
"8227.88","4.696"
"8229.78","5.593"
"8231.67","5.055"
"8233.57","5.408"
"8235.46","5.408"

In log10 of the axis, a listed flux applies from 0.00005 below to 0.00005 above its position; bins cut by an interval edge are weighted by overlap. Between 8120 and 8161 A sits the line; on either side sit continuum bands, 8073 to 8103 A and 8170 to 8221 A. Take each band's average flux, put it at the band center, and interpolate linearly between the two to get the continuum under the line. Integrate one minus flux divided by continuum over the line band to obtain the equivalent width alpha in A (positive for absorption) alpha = -3.4 A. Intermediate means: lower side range 5.33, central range 5.52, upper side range 4.87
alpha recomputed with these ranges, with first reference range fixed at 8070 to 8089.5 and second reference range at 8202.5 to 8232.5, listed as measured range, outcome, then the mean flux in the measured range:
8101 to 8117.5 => -2.78 A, 5.86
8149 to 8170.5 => -2.32 A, 5.36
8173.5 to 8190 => -1.52 A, 5.2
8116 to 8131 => -2.20 A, 5.7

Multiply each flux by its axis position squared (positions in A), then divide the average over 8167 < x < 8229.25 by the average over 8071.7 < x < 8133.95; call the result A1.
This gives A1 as 0.9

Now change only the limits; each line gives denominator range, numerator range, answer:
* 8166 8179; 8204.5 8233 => 0.88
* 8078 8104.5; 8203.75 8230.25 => 0.88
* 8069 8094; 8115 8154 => 1.09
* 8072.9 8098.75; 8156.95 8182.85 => 1.03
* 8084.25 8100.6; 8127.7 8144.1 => 1.06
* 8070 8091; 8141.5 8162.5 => 1.06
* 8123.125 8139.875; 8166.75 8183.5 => 0.98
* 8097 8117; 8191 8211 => 0.83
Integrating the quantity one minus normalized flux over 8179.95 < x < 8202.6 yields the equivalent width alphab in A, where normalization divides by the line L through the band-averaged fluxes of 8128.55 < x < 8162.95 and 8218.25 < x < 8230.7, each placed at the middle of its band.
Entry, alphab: 0.4 A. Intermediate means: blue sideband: 5.43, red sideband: 5.03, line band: 5.11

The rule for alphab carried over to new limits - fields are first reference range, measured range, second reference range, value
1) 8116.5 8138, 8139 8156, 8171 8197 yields 0.40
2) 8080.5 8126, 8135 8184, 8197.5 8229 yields -2.99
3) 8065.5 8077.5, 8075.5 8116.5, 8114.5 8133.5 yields -0.58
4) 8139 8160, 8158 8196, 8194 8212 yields -1.13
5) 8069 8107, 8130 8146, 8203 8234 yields -1.78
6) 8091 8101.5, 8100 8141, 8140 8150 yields -3.40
